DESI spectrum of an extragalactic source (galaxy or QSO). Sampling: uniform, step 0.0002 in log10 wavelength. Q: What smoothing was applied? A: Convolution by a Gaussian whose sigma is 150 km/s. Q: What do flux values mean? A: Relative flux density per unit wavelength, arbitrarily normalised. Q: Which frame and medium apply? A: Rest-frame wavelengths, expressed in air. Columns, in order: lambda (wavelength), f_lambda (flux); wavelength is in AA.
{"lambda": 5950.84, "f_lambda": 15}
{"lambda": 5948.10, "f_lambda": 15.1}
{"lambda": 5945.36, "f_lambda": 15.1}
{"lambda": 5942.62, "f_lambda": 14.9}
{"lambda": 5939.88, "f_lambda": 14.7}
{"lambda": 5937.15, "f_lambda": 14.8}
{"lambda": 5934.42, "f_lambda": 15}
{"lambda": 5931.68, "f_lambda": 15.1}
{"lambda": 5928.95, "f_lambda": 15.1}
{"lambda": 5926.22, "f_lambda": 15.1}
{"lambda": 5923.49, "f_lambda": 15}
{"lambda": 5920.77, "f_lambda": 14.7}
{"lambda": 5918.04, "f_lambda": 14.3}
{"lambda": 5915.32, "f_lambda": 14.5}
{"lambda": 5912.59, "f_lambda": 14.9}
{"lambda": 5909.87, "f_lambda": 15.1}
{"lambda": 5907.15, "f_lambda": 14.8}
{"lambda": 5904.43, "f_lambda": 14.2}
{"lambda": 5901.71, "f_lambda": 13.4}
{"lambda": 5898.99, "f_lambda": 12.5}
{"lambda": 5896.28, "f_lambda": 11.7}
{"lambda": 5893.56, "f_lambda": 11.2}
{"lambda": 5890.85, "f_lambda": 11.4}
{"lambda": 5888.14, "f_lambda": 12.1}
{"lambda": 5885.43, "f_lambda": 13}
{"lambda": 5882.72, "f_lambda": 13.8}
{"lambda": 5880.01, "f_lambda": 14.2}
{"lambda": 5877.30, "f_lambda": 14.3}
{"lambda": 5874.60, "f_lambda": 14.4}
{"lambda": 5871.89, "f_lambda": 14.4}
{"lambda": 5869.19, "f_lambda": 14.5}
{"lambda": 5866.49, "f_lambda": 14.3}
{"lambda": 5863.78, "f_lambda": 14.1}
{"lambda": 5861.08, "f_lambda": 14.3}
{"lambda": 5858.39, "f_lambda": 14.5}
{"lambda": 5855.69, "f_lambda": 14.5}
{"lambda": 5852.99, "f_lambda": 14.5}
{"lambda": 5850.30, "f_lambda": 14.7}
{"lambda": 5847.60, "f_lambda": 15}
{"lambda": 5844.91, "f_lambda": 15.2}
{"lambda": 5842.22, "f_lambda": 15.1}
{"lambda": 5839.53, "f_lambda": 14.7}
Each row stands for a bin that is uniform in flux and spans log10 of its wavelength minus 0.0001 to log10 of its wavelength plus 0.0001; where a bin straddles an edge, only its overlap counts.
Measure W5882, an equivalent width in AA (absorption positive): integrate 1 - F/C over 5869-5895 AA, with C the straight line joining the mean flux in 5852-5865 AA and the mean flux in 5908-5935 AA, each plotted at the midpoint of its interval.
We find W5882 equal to 2.3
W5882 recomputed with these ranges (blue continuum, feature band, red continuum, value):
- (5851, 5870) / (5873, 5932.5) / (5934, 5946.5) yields 3.3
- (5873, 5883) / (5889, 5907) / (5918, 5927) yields 2.4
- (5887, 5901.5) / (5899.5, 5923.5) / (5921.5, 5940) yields -2.0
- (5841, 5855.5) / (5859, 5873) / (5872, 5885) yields 0.1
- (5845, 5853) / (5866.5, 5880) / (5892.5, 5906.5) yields -0.5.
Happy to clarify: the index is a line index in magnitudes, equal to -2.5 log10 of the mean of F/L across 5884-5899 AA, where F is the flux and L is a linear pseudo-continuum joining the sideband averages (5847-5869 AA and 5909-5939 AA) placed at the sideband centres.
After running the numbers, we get 0.22 mag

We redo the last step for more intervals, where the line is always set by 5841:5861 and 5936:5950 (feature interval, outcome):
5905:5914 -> 0.00 mag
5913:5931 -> 0.01 mag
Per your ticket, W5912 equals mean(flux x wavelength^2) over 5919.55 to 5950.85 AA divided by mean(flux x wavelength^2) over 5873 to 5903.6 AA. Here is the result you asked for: 1.18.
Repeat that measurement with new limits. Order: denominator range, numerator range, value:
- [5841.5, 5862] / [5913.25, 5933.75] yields 1.03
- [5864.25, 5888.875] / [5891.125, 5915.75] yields 0.97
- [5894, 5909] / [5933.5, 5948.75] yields 1.14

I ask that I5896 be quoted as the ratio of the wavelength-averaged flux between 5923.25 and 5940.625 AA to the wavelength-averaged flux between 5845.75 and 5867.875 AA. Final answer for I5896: 1.0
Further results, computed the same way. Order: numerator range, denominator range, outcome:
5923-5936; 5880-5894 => 1.20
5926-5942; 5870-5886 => 1.06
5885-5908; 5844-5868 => 0.87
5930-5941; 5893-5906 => 1.17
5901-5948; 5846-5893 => 1.06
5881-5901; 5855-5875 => 0.86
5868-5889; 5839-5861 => 0.94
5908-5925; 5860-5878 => 1.03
